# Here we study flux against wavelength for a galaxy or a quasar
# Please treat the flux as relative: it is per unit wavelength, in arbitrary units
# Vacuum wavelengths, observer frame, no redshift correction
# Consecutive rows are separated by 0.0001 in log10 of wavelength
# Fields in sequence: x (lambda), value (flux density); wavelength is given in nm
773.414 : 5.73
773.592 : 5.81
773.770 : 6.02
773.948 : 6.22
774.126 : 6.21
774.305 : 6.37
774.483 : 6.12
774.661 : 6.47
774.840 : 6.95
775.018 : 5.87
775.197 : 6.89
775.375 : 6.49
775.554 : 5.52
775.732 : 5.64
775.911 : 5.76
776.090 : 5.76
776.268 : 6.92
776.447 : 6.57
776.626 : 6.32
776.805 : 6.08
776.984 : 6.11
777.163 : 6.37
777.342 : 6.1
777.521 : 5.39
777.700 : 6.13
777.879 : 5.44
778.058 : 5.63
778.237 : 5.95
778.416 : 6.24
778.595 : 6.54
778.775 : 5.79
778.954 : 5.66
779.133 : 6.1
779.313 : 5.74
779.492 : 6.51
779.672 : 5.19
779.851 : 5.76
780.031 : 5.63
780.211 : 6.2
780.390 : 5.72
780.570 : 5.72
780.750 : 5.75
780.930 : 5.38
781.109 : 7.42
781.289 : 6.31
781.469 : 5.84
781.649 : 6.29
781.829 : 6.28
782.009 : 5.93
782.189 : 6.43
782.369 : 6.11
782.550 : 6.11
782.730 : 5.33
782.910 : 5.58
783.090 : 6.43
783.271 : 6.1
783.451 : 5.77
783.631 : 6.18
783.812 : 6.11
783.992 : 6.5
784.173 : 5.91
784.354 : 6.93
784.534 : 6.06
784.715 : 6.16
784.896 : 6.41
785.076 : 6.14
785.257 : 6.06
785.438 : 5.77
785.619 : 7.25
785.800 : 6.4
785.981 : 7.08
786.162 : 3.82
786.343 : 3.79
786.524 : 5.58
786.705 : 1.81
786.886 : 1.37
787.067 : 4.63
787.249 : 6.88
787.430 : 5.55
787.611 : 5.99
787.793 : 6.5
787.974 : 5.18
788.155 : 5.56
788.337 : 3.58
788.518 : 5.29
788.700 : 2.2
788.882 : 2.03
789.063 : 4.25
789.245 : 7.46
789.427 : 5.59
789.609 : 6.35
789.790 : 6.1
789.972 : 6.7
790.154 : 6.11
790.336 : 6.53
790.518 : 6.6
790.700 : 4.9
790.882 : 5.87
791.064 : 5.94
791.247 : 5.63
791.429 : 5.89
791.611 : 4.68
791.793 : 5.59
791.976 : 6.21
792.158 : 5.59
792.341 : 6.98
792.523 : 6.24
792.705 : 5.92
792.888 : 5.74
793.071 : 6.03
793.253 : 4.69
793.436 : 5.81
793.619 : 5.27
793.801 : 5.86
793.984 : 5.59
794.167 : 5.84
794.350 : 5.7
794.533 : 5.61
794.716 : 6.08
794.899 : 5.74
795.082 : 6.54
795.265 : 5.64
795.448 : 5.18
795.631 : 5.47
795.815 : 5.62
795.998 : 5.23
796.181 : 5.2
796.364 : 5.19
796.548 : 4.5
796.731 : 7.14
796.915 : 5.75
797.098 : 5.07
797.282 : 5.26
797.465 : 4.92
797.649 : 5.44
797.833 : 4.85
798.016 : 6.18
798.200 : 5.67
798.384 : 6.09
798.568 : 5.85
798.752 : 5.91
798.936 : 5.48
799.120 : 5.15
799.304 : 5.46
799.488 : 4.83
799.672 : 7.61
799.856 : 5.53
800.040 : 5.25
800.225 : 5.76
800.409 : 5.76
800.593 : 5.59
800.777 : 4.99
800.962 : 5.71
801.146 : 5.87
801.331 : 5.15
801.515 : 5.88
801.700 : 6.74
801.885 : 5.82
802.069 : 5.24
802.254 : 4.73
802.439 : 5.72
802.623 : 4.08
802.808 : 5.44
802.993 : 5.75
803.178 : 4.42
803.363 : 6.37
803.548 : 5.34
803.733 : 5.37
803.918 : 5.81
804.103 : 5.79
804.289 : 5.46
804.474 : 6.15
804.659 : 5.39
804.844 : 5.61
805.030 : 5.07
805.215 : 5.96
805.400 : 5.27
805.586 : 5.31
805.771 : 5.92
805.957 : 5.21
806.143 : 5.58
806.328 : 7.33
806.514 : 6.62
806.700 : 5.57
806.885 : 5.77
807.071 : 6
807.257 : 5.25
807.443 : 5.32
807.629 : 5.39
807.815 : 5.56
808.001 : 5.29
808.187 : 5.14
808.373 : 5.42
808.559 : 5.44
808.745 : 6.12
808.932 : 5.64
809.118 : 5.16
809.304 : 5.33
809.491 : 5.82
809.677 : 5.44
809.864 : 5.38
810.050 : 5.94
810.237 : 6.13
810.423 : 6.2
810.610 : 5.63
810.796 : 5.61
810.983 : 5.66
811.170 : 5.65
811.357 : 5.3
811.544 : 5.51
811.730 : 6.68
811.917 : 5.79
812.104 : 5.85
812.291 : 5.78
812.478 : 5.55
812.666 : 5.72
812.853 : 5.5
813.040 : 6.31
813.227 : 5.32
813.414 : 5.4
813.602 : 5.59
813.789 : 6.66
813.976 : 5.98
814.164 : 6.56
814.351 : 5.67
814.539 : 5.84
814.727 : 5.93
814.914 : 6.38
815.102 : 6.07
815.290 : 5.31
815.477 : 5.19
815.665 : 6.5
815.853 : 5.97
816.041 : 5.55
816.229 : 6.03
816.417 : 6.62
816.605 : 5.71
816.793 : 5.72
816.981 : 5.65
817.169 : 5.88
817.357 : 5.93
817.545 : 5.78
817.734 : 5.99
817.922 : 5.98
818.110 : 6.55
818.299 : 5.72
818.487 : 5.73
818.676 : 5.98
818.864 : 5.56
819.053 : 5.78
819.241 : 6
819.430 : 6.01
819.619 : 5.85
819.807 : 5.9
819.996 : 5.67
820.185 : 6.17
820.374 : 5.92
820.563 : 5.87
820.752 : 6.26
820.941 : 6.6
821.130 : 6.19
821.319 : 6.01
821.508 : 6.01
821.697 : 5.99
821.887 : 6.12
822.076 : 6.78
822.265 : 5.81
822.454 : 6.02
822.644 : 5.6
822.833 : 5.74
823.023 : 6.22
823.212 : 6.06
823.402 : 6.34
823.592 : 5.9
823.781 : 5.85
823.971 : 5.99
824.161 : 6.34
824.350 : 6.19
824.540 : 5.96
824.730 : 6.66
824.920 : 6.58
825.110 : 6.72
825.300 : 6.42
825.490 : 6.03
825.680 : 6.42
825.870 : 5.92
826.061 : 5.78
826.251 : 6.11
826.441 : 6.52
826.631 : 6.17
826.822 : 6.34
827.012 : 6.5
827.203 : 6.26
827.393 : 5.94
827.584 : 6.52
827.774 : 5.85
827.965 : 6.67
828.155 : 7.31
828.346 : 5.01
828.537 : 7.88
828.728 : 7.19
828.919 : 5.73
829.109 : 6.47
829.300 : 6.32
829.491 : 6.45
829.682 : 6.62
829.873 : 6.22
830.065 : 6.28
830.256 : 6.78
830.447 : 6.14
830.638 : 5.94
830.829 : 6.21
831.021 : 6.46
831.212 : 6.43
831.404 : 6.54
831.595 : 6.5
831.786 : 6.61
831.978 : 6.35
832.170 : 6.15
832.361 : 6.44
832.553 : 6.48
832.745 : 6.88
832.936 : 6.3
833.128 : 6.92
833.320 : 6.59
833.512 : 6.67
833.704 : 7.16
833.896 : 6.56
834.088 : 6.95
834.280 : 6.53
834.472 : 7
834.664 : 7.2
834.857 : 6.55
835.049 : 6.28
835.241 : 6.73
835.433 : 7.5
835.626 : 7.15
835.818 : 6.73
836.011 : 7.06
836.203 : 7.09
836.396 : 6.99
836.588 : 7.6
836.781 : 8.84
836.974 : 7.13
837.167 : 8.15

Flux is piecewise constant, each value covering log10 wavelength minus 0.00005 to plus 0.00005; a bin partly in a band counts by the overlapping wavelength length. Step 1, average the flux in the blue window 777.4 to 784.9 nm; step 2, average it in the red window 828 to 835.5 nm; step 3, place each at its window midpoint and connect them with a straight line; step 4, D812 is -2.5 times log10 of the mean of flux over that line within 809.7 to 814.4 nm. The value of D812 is 0.10 mag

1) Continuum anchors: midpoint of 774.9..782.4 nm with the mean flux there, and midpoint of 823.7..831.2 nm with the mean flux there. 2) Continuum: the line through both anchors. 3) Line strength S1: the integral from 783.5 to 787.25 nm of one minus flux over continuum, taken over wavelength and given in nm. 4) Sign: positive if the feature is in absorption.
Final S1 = 0.34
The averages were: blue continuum 6.04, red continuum 6.33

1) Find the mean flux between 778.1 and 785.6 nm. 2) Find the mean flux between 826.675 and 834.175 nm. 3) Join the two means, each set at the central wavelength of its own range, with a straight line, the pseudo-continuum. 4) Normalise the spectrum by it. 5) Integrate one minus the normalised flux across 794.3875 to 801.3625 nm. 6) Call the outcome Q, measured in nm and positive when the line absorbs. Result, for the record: 0.68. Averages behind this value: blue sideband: 6.06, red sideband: 6.47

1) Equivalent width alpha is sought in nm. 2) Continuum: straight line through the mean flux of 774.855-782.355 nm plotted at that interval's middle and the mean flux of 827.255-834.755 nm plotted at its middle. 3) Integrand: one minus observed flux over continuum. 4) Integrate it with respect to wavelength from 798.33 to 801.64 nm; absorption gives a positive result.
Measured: 0.30 nm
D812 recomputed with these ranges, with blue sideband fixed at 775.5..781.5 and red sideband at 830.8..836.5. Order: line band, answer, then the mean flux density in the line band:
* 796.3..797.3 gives 0.133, 5.51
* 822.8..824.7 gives 0.084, 6.09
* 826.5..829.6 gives 0.036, 6.42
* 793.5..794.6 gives 0.098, 5.65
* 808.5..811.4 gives 0.132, 5.66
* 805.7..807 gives 0.061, 6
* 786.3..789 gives 0.353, 4.41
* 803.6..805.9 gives 0.136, 5.58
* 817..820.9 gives 0.102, 5.93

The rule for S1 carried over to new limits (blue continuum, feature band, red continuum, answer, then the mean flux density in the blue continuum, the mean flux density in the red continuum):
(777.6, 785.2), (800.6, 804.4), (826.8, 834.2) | 0.45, 6.03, 6.48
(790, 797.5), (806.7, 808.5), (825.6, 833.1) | 0.15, 5.71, 6.38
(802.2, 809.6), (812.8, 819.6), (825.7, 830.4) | 0.03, 5.55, 6.37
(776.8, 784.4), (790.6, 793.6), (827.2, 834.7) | 0.20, 6.01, 6.51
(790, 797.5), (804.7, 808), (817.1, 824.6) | 0.10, 5.71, 6.01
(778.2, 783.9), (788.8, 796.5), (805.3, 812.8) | 0.23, 6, 5.68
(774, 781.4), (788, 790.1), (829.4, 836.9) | 0.39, 6.07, 6.72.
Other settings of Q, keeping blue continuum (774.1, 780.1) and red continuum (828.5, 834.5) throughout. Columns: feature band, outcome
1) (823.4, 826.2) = 0.12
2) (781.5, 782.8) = 0.01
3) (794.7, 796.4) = 0.18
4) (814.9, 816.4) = 0.12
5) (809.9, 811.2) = 0.11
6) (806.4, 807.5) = 0.09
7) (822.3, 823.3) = 0.08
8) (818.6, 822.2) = 0.23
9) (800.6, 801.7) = 0.11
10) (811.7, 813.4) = 0.16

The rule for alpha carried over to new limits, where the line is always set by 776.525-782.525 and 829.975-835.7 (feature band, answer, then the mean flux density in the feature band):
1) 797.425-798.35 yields 0.11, 5.48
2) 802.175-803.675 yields 0.25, 5.24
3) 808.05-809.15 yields 0.15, 5.5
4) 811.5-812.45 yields 0.07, 5.92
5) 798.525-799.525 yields 0.12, 5.46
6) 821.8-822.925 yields 0.08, 6.02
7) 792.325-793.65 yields 0.08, 5.8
